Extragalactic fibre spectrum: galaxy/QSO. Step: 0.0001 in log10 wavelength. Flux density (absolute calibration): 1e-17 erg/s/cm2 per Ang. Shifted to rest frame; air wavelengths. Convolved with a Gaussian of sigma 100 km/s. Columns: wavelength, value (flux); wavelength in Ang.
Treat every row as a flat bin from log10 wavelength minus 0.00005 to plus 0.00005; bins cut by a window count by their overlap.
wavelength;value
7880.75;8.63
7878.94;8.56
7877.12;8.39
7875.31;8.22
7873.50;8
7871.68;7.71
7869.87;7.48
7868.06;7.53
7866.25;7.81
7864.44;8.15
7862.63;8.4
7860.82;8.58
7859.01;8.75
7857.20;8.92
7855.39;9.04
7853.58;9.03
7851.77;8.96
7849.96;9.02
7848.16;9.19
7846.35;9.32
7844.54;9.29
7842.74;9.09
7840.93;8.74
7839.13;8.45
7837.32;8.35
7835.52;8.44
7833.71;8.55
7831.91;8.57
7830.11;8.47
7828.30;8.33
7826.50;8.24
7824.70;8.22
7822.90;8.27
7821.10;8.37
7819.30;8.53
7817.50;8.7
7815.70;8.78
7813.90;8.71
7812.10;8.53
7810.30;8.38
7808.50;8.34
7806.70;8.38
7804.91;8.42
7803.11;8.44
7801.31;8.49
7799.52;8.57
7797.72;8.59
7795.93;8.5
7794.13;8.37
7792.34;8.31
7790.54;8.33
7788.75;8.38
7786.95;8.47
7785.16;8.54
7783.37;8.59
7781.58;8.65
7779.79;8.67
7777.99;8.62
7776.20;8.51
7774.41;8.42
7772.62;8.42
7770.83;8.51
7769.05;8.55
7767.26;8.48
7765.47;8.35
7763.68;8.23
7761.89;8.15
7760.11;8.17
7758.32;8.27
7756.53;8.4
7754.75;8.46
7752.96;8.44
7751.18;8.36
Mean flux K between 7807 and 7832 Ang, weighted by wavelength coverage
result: 8.45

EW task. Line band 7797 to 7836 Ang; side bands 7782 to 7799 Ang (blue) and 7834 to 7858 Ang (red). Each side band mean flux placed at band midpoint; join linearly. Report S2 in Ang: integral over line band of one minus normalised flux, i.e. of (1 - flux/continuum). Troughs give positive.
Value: 0.9 Ang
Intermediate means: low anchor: 8.46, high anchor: 8.9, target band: 8.47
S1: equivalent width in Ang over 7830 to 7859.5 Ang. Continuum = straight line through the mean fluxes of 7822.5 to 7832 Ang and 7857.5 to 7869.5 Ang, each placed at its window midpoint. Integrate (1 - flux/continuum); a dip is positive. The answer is -2.0 Ang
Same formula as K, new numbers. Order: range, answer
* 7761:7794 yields 8.45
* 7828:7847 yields 8.69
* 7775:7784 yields 8.6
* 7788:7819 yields 8.48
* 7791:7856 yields 8.61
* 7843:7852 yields 9.17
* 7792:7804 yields 8.48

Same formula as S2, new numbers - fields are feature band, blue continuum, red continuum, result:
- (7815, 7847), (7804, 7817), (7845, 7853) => 0.9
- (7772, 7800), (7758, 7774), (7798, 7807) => -0.2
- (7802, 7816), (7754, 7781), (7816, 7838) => -0.1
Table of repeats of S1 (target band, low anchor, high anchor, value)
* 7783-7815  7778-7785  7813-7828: 0.34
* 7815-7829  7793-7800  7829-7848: 0.35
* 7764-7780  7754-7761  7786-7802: -0.22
